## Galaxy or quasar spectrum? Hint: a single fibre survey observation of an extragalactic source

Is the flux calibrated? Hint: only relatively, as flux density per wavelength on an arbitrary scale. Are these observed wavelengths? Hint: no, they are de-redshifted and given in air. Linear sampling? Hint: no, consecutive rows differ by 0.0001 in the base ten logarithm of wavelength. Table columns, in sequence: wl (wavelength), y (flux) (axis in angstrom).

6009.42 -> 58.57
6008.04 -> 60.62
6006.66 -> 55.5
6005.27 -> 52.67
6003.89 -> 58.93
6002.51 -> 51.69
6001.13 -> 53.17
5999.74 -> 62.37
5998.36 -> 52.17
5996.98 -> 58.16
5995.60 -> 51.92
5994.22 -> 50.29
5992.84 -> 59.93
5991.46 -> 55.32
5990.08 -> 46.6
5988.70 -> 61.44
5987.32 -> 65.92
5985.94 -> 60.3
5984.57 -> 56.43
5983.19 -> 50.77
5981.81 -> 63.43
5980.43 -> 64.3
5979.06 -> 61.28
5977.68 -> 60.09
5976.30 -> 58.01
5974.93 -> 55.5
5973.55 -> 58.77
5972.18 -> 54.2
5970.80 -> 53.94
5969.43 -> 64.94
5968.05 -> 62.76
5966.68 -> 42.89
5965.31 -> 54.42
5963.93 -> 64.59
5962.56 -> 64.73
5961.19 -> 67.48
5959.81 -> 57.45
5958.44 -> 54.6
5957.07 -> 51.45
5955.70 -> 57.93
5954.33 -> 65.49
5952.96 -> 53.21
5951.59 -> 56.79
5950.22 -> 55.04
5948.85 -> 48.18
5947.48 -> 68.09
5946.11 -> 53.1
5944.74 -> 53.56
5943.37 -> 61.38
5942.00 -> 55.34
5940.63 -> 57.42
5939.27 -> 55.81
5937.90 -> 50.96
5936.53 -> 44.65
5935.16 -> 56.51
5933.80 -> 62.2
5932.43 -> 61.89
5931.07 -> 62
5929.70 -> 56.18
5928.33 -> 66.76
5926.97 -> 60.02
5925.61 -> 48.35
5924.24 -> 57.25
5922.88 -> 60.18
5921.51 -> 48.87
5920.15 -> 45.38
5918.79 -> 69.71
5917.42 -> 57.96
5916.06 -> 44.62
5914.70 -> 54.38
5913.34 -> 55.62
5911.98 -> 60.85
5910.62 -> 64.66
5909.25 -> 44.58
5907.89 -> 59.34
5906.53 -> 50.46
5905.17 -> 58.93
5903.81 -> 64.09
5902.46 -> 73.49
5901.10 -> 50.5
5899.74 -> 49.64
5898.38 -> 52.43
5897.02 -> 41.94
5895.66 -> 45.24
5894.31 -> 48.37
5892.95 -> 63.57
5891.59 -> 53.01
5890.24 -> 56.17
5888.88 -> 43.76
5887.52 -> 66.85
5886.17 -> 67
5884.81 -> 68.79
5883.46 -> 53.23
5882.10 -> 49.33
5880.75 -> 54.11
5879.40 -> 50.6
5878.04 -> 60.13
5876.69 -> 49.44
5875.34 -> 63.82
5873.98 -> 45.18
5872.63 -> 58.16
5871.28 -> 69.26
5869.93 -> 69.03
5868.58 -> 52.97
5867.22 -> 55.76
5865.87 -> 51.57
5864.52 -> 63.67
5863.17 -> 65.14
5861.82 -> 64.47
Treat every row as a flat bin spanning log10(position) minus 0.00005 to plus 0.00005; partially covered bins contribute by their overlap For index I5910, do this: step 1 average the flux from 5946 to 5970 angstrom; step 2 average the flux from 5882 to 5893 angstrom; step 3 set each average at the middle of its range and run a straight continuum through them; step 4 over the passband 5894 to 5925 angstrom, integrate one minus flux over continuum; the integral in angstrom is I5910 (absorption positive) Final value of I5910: 1.8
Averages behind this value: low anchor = 58.1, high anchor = 58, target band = 54.8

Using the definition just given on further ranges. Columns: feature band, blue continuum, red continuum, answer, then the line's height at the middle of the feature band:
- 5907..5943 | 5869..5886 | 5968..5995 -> 1.06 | 57.9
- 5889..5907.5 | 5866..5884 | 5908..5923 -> 0.44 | 55.5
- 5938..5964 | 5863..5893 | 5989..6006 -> -0.90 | 55.8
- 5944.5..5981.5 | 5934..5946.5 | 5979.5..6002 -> -1.51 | 55.7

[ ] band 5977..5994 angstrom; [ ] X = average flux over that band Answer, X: 58.6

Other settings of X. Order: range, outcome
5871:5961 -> 56.1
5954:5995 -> 58.1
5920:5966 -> 57.1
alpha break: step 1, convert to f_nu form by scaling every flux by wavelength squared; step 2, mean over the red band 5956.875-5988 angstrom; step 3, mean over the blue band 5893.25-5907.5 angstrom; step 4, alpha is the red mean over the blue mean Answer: 1.12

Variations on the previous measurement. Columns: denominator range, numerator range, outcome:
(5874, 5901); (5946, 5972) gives 1.09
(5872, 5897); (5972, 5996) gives 1.08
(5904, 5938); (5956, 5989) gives 1.06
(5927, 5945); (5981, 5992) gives 1.02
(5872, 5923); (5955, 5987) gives 1.08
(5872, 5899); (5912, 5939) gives 1.04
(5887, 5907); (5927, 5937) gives 1.09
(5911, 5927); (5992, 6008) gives 1.03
